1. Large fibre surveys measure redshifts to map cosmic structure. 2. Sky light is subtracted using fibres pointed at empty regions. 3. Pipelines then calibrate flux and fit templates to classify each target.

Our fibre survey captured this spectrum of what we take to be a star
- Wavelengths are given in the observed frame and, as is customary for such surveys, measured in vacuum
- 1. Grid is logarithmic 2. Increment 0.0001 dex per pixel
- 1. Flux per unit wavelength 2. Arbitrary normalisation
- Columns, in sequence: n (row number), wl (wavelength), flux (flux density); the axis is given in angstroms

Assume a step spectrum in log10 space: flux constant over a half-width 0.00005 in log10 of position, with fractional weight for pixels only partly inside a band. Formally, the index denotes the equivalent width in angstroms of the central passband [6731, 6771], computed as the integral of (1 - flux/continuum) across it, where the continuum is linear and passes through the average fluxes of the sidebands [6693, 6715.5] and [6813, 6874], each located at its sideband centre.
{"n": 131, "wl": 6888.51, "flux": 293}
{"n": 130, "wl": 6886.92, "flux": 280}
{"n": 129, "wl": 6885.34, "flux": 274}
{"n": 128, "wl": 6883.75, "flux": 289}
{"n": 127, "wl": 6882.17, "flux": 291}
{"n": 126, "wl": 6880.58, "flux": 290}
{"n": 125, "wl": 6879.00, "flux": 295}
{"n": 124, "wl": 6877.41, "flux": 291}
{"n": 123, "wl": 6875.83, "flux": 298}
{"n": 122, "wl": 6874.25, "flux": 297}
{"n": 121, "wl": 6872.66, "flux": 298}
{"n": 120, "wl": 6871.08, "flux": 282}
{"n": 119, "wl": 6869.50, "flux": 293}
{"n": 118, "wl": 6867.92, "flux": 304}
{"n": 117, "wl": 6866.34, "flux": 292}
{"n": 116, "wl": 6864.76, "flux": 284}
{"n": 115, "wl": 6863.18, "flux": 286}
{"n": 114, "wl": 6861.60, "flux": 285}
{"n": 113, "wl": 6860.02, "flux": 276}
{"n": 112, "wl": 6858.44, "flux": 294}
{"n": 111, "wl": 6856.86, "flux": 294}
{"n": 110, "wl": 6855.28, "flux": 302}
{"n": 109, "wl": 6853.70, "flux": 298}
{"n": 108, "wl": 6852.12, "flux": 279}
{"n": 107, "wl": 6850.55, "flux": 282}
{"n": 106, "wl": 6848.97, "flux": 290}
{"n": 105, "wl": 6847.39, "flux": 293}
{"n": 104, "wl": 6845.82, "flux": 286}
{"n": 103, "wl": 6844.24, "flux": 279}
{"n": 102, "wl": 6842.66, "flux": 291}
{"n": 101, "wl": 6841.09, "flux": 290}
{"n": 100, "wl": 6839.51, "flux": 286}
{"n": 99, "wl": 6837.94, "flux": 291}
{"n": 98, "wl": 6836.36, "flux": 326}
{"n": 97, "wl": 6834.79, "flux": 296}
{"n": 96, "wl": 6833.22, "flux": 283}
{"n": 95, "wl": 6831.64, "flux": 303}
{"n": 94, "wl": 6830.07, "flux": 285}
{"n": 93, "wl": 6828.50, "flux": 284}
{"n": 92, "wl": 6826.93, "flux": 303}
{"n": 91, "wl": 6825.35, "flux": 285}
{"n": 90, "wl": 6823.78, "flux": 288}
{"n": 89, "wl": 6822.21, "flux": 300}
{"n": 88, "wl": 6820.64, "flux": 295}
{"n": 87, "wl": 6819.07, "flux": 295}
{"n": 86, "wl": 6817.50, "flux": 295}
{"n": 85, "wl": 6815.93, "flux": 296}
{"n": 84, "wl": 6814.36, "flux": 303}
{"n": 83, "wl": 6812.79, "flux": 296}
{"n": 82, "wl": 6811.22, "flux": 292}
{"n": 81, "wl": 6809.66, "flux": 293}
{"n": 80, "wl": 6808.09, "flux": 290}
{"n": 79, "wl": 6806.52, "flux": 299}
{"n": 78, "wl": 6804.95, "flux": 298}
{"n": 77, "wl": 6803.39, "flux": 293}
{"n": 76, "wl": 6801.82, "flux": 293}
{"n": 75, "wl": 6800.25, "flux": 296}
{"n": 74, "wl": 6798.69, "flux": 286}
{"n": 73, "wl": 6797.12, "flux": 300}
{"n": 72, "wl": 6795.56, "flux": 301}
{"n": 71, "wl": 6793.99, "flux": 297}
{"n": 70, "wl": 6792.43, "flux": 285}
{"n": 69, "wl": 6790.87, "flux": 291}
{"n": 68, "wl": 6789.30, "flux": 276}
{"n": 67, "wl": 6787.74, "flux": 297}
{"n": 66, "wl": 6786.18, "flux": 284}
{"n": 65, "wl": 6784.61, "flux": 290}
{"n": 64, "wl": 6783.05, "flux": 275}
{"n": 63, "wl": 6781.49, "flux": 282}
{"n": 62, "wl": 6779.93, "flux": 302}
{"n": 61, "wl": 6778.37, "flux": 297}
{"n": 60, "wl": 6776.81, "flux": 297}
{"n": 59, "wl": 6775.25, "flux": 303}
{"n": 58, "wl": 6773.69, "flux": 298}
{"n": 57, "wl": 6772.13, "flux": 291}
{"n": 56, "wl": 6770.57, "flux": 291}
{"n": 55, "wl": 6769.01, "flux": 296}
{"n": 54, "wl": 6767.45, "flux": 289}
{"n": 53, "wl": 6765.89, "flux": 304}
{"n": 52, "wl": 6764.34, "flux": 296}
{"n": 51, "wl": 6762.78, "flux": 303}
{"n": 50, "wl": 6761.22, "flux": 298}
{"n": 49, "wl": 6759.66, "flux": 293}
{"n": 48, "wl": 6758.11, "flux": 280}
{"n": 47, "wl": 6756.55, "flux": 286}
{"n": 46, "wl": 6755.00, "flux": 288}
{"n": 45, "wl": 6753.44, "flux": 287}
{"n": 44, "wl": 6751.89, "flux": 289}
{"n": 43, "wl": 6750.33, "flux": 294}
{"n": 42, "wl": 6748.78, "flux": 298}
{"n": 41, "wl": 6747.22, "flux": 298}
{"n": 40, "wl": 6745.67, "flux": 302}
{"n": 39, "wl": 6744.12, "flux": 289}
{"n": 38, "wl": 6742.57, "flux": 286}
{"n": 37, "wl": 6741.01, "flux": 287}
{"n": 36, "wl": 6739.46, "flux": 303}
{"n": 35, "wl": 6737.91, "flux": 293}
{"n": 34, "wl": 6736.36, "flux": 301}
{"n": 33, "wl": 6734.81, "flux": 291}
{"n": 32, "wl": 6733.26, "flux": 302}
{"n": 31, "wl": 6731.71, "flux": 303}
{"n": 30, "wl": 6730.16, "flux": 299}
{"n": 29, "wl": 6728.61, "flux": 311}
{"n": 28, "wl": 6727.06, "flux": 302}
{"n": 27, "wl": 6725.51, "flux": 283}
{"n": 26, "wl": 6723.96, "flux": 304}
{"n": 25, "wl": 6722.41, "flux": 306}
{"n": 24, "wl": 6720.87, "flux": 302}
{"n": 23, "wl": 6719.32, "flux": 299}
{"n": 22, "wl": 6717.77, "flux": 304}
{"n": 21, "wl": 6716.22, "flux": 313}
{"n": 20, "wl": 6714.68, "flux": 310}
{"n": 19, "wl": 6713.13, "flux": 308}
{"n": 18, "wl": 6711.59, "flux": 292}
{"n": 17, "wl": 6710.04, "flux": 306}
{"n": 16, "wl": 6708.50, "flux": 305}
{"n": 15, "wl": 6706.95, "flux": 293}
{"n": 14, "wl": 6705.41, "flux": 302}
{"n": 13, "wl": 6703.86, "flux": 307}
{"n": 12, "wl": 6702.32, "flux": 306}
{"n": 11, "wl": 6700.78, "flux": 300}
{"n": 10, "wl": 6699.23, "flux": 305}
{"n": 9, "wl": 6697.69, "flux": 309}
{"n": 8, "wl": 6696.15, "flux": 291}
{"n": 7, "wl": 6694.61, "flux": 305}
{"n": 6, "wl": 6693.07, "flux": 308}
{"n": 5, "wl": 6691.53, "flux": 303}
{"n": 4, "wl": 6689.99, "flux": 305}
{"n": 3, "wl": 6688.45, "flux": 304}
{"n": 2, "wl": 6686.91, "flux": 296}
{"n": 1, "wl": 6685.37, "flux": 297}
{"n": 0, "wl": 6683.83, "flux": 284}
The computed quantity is 0.7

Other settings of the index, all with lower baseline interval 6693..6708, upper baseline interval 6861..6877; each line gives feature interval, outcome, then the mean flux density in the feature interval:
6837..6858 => 0.27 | 290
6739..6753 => 0.28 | 294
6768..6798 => 0.52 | 292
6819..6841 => 0.03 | 294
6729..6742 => 0.11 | 298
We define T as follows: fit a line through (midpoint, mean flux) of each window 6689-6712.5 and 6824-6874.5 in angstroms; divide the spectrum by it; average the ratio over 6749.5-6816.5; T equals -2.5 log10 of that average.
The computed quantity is 0.012 mag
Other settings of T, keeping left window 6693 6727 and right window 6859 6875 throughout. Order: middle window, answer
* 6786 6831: 0.00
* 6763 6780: 0.00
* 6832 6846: 0.00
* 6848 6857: 0.00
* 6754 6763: 0.03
